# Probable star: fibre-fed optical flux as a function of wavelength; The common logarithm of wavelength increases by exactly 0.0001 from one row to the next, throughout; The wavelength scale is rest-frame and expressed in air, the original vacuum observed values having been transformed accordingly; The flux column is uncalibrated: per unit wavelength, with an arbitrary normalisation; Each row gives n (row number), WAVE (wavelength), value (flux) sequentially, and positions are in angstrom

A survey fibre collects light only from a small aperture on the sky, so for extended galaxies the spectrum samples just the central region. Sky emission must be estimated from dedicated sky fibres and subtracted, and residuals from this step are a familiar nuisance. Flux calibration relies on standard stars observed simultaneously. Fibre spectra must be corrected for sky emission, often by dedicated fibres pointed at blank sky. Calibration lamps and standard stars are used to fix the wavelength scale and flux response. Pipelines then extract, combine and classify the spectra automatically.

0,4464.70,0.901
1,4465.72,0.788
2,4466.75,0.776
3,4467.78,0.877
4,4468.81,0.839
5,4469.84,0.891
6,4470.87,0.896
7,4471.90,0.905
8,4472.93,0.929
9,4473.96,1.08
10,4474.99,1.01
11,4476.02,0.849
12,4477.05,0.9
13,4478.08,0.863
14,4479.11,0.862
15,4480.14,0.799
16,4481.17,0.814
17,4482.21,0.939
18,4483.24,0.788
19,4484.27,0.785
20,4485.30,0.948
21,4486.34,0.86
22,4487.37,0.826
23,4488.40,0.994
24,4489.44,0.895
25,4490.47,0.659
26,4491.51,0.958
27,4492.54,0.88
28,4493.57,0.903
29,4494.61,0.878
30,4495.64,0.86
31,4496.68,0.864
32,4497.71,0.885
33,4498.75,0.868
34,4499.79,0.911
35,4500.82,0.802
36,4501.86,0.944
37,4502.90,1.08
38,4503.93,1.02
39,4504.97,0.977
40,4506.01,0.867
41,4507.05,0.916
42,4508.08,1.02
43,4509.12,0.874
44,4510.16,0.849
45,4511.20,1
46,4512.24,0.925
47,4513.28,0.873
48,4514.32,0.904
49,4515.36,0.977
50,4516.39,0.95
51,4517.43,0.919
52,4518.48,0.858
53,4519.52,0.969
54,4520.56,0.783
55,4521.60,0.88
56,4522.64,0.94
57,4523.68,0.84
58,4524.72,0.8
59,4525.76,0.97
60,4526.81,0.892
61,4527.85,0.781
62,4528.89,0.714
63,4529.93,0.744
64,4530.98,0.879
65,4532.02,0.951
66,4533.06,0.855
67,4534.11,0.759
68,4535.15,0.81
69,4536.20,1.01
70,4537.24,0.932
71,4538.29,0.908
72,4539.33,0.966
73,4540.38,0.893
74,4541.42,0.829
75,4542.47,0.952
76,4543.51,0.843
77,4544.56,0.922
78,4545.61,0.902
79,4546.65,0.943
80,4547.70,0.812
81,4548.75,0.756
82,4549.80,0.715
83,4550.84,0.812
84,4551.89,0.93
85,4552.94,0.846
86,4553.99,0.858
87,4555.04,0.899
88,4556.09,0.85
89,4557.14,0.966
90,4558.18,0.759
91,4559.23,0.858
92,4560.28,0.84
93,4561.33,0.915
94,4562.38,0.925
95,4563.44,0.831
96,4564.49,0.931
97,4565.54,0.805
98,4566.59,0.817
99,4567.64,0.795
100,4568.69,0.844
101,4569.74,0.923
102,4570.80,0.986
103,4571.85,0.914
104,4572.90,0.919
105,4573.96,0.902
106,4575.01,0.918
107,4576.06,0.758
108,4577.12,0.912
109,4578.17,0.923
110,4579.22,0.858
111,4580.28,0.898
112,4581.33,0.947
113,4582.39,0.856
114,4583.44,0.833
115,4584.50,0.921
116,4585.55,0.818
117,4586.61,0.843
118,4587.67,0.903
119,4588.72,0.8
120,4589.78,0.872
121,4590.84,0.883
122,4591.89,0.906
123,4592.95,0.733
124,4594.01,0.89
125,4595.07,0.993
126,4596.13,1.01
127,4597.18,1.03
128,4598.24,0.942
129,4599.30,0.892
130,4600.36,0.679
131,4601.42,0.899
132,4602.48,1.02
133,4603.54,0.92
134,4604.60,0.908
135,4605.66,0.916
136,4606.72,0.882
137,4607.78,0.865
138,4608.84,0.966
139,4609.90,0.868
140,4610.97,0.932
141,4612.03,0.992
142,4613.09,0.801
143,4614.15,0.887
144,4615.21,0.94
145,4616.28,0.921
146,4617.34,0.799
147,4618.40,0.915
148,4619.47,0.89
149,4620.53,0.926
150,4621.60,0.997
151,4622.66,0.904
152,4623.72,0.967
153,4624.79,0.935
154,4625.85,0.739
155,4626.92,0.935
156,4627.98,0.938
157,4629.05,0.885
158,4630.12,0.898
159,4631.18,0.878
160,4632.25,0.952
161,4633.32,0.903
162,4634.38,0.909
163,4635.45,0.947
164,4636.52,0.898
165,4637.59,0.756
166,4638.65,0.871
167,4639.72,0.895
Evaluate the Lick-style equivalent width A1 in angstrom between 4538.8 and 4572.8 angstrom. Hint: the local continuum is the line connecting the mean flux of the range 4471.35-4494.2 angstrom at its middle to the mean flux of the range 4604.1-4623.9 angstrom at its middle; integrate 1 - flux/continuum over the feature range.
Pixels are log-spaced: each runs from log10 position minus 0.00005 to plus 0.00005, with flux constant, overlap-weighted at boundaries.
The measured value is 1.0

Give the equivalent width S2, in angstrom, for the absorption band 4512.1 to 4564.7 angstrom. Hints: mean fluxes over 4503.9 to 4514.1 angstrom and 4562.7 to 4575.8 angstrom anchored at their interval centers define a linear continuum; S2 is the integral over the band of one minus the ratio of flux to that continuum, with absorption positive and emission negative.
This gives 1.8 angstrom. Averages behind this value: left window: 0.926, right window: 0.88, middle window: 0.873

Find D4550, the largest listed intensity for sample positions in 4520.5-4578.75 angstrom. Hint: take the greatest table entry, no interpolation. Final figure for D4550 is 1.01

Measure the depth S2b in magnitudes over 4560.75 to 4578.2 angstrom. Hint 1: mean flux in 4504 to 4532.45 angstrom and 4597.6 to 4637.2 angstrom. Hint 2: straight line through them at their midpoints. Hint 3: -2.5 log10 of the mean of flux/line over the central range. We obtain 0.020 mag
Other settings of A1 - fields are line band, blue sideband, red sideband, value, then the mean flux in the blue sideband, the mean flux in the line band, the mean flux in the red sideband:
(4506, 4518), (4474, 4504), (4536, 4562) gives -0.6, 0.886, 0.925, 0.875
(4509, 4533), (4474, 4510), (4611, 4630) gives 0.4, 0.893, 0.881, 0.905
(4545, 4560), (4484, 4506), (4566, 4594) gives 0.5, 0.896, 0.851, 0.873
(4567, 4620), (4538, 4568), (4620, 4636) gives -0.1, 0.865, 0.892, 0.914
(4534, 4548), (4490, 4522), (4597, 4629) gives 0.1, 0.905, 0.897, 0.905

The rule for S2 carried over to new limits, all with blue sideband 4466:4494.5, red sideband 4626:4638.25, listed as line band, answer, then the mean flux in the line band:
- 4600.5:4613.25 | -0.3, 0.91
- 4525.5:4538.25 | 0.4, 0.857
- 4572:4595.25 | 0.4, 0.875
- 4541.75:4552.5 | 0.3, 0.858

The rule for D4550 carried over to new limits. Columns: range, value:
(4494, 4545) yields 1.08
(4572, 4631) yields 1.03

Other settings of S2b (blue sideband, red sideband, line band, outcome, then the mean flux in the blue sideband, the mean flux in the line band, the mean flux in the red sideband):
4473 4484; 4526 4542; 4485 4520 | -0.037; 0.89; 0.909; 0.863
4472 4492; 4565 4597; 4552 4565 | 0.009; 0.882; 0.875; 0.881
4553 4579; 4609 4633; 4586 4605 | -0.004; 0.876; 0.895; 0.905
